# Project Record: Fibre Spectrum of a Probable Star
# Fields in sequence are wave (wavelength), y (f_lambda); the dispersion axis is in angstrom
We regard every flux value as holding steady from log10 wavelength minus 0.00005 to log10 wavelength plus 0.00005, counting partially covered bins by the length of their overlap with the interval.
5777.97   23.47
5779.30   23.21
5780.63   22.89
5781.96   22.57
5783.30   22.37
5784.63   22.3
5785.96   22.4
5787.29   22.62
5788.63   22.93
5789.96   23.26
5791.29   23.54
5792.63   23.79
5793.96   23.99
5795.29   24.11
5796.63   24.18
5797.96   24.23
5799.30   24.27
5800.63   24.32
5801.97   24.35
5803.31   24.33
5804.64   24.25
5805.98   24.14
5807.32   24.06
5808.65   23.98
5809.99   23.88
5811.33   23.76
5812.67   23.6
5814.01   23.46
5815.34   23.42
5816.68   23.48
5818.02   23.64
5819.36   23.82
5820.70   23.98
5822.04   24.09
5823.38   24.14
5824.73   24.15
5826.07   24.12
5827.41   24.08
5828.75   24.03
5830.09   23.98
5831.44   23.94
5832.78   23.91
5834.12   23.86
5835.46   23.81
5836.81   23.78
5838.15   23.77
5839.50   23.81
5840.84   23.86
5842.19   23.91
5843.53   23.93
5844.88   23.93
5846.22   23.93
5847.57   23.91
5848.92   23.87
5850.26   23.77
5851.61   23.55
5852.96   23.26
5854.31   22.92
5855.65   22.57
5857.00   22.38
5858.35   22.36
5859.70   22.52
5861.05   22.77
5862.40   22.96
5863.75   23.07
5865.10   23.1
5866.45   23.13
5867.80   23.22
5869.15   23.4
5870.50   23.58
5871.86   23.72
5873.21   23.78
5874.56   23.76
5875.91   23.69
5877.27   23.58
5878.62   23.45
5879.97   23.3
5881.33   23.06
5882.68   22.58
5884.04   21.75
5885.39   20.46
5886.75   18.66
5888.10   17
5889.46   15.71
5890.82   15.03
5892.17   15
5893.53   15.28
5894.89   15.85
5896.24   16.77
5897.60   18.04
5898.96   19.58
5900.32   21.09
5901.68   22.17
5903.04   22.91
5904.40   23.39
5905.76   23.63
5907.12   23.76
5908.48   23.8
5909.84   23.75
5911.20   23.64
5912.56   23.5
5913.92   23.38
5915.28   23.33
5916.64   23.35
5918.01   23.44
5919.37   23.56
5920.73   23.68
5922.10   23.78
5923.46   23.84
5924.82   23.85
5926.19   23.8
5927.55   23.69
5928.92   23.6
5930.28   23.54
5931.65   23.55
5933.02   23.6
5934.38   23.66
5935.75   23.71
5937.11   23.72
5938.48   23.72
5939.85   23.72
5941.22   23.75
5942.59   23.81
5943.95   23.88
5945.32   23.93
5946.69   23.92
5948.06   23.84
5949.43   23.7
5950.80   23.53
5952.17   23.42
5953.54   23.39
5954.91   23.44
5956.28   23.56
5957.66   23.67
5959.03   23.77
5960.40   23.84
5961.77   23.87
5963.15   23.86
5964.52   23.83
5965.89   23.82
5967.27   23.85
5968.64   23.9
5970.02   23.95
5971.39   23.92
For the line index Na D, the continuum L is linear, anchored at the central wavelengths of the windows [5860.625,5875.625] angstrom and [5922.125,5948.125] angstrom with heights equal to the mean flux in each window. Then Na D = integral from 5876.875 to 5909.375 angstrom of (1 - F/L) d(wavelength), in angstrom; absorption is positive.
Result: 4.50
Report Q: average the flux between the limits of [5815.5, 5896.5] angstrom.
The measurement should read 22.5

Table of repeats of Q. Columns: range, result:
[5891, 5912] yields 20.5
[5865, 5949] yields 22.3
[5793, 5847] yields 24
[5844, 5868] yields 23.2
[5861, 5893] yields 21.6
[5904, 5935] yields 23.6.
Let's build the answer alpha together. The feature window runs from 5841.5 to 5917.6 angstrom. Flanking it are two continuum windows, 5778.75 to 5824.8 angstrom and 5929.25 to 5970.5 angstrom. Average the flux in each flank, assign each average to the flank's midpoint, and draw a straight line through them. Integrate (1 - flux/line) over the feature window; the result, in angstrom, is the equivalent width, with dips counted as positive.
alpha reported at 5.3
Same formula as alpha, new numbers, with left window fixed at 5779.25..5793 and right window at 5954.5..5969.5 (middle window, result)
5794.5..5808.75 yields -0.8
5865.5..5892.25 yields 2.0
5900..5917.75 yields 0.2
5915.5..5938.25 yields -0.1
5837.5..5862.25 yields -0.2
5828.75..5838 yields -0.3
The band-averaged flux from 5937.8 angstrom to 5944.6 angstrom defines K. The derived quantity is 23.8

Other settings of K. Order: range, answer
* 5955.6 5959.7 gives 23.6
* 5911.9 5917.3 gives 23.4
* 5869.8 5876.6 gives 23.7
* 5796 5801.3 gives 24.3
